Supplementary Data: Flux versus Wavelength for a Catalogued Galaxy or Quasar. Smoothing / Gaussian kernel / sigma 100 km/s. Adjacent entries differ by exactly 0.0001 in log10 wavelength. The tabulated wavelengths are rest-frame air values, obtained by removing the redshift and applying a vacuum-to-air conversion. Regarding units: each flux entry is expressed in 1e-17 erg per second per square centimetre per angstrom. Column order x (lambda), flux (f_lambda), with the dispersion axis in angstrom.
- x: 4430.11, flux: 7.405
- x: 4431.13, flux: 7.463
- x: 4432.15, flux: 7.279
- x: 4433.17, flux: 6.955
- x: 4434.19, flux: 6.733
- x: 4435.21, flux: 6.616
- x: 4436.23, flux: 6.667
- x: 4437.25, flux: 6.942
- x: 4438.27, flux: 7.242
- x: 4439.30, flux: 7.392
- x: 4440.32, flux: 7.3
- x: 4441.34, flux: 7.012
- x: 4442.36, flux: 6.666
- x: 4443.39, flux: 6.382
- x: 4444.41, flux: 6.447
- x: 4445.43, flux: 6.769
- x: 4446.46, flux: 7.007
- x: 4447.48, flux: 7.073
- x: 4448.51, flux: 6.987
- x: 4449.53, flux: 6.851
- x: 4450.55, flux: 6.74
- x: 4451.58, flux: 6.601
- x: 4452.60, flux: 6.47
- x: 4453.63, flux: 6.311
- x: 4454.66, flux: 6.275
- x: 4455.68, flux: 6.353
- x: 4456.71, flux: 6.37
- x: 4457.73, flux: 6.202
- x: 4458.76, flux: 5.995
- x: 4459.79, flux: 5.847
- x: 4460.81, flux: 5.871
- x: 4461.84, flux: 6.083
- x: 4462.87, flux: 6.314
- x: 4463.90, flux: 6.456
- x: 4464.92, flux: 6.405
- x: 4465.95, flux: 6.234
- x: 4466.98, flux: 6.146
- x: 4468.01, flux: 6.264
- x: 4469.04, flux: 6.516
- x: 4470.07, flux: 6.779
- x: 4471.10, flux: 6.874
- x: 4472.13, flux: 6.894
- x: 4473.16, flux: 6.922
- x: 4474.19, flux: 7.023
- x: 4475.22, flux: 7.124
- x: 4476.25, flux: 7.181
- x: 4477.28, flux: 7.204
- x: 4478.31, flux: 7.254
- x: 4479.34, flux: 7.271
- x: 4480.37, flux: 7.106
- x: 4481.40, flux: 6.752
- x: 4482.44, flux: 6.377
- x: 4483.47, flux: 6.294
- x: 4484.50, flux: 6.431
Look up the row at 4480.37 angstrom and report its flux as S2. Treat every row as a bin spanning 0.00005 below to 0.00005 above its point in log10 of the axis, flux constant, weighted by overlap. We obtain 7.106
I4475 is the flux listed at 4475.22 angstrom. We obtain 7.124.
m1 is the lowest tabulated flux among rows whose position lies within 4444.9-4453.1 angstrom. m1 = 6.47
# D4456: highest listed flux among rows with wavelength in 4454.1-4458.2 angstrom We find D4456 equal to 6.37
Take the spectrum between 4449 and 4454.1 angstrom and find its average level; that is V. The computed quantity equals 6.6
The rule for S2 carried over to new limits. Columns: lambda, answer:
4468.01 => 6.264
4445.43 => 6.769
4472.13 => 6.894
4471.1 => 6.874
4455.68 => 6.353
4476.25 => 7.181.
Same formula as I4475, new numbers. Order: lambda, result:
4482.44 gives 6.377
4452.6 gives 6.47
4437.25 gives 6.942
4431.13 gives 7.463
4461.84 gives 6.083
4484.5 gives 6.431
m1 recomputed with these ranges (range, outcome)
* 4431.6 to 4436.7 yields 6.616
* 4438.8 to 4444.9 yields 6.382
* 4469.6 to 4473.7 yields 6.779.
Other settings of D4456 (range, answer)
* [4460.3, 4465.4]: 6.456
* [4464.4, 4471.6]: 6.874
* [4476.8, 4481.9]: 7.271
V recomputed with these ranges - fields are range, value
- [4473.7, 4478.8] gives 7.16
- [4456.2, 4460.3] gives 6.11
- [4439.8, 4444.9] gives 6.77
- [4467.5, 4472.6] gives 6.66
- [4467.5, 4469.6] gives 6.39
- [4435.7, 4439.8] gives 7.05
